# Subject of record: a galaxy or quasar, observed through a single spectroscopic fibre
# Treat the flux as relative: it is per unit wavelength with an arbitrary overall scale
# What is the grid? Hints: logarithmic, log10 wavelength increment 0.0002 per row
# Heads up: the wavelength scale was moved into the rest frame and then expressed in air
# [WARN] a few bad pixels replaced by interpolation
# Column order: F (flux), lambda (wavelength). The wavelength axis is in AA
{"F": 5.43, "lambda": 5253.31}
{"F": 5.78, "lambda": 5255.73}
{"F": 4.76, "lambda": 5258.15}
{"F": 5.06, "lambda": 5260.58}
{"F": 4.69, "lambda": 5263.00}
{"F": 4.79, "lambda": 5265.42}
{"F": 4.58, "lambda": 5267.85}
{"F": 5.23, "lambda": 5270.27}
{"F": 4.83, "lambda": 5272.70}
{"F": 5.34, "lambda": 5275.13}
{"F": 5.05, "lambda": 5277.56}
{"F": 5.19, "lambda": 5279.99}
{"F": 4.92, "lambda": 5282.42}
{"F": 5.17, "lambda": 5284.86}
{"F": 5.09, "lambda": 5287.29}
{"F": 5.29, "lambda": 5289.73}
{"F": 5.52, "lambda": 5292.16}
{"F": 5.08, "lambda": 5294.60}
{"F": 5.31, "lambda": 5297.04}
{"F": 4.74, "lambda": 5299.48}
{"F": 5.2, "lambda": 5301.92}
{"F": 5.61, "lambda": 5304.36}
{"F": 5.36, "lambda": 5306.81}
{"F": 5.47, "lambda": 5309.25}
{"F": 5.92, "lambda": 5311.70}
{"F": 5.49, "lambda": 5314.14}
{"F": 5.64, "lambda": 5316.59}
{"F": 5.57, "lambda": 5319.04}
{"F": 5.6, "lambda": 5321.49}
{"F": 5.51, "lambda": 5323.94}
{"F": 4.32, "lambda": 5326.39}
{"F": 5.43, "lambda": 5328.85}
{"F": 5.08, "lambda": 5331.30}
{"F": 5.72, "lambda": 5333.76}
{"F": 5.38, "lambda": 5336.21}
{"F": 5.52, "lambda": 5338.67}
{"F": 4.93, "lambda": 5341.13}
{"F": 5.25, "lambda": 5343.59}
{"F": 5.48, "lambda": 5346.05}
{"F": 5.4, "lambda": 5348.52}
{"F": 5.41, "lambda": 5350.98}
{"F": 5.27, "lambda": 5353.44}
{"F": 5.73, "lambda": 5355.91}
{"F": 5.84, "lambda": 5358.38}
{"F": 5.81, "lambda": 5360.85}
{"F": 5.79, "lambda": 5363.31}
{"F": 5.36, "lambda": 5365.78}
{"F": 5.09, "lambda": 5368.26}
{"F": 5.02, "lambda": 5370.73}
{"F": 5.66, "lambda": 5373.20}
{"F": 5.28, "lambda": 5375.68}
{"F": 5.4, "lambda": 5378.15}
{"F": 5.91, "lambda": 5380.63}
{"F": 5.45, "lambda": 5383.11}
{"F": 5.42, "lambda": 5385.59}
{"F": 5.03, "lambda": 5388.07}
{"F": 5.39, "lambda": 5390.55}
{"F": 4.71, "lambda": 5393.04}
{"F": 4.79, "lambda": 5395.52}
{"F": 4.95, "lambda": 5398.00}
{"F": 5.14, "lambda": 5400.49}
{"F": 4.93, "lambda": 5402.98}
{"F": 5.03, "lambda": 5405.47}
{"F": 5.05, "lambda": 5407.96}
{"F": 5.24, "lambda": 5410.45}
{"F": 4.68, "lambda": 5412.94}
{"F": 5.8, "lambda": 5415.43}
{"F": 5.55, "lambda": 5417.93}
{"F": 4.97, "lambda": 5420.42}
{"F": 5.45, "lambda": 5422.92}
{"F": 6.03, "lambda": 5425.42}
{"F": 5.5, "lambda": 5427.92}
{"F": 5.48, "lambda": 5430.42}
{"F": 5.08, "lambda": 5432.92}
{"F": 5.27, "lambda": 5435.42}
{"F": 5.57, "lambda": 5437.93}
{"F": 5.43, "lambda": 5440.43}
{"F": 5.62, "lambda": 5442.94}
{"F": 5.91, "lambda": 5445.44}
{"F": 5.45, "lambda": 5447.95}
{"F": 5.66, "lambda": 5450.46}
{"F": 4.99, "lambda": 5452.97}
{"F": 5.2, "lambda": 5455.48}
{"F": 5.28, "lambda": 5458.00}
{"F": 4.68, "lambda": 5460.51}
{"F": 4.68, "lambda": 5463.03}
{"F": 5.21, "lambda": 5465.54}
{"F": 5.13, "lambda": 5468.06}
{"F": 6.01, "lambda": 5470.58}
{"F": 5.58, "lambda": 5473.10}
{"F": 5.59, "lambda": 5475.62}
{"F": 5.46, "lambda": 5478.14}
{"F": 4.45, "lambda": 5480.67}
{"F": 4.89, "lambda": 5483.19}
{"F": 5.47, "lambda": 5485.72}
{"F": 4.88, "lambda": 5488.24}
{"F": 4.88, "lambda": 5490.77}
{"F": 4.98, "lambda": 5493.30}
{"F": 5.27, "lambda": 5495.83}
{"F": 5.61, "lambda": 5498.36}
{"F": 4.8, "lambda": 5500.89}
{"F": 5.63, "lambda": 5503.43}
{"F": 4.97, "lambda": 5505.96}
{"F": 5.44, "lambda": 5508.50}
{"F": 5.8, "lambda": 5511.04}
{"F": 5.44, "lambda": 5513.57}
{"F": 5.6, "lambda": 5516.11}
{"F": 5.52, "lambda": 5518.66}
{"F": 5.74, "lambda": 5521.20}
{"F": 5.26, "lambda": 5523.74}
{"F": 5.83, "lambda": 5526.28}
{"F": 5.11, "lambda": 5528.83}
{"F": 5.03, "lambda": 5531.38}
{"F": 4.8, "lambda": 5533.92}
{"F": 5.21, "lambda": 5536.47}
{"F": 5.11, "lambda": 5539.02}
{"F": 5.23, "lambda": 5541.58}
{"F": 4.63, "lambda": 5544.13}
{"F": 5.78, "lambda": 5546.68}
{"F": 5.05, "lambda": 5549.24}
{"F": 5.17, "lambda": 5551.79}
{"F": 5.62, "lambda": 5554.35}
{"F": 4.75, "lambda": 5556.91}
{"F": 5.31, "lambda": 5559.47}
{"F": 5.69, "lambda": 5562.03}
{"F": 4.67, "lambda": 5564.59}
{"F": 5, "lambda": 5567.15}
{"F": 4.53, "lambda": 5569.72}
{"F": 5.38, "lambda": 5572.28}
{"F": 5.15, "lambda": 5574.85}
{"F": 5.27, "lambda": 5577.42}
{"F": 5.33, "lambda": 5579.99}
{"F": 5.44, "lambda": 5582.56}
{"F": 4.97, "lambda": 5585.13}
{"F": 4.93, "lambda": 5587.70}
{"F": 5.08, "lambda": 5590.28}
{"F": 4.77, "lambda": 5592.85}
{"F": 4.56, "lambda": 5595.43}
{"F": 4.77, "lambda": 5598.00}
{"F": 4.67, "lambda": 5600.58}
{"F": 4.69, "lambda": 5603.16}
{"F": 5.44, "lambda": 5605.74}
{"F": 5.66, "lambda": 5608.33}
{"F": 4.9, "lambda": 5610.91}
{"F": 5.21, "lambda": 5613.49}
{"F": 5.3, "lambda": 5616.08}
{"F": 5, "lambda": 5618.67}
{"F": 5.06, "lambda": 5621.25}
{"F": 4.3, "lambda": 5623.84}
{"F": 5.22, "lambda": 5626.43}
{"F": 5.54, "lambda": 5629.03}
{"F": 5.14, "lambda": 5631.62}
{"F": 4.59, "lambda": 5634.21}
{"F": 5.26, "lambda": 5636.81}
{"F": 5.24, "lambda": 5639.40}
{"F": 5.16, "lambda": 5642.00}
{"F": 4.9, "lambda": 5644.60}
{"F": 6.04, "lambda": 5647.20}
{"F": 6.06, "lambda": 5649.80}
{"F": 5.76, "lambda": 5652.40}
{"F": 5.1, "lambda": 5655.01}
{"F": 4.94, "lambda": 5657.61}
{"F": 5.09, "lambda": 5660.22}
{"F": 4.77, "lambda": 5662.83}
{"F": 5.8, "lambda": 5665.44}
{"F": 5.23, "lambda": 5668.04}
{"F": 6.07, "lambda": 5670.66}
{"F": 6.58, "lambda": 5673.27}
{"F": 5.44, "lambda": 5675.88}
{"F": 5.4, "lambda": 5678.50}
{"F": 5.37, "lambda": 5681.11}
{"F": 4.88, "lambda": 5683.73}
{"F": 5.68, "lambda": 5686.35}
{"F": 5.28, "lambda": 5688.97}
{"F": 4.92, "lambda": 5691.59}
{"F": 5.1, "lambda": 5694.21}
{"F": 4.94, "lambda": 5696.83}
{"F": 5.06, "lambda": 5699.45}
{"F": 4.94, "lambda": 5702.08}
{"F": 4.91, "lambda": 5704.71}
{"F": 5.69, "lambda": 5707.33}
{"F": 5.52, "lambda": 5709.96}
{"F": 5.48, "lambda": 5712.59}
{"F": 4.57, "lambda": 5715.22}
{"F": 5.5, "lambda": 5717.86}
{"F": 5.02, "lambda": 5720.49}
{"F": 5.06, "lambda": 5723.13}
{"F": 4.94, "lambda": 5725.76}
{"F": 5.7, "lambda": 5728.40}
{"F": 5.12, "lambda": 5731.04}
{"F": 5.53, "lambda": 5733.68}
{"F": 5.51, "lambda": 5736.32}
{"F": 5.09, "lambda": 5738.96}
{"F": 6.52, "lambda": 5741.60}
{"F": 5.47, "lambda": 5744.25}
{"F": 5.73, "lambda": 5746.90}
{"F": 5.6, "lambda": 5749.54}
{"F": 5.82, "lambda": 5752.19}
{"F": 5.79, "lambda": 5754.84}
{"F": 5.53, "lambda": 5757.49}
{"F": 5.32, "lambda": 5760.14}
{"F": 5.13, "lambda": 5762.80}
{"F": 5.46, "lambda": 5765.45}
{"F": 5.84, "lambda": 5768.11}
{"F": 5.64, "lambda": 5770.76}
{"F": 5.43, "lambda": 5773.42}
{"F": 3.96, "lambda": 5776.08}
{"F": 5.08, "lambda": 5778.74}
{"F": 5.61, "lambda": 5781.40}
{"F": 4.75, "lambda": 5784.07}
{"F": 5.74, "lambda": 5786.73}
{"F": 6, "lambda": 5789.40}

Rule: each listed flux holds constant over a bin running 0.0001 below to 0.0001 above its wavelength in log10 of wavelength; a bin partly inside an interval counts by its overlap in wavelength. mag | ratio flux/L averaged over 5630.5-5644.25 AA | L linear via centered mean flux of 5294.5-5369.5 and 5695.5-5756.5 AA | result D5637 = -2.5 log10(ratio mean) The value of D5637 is 0.065 mag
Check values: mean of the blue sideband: 5.4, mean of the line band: 5.07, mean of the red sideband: 5.37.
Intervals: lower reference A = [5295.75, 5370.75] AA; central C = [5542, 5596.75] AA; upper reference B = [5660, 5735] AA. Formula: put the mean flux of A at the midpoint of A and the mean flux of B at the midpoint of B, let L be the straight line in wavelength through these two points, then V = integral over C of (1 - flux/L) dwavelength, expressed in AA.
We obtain 2.4 AA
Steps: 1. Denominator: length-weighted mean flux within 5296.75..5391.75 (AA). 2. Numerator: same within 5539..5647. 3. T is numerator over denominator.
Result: 0.94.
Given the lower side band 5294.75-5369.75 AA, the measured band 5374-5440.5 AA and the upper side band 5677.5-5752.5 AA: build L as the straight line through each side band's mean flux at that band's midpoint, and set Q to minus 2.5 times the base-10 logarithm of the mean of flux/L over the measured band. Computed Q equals 0.02 mag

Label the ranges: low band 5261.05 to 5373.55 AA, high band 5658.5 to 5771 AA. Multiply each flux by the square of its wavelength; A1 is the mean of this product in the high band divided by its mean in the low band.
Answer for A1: 1.18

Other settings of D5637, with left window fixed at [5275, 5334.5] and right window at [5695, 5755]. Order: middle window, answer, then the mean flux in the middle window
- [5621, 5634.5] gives 0.07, 5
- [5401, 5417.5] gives 0.04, 5.14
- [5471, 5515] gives 0.01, 5.26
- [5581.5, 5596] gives 0.08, 4.97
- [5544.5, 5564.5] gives 0.01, 5.27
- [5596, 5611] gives 0.07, 5.01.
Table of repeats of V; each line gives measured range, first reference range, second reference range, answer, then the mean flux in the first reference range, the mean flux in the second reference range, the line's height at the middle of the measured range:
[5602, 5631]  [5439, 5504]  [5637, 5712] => 1.10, 5.26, 5.35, 5.32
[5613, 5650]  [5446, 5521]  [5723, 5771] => 1.63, 5.27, 5.53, 5.41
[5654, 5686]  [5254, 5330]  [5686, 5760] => -0.38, 5.21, 5.35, 5.34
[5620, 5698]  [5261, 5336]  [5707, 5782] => 0.98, 5.23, 5.4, 5.36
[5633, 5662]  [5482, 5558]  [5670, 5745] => 0.21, 5.25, 5.35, 5.32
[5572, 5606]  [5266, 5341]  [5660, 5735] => 1.80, 5.26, 5.3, 5.29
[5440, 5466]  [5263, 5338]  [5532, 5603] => -0.71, 5.24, 5.06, 5.14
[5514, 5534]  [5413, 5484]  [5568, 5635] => -0.79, 5.35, 5.04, 5.19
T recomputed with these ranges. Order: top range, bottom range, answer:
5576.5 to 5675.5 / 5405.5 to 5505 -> 0.99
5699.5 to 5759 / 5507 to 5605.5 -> 1.05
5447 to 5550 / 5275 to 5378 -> 0.98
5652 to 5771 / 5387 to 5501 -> 1.03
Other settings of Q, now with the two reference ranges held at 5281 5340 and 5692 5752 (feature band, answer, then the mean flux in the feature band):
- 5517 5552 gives 0.015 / 5.25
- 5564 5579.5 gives 0.062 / 5.03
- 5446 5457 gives -0.006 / 5.36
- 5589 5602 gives 0.119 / 4.77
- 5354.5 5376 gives -0.037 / 5.52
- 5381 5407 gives 0.045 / 5.11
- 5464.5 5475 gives -0.033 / 5.49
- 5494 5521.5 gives -0.018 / 5.42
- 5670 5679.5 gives -0.107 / 5.87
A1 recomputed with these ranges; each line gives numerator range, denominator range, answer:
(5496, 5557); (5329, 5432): 1.05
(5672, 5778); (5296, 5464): 1.14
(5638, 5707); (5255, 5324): 1.17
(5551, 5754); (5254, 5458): 1.10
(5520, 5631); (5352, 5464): 1.02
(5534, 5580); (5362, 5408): 1.05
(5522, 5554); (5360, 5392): 1.02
